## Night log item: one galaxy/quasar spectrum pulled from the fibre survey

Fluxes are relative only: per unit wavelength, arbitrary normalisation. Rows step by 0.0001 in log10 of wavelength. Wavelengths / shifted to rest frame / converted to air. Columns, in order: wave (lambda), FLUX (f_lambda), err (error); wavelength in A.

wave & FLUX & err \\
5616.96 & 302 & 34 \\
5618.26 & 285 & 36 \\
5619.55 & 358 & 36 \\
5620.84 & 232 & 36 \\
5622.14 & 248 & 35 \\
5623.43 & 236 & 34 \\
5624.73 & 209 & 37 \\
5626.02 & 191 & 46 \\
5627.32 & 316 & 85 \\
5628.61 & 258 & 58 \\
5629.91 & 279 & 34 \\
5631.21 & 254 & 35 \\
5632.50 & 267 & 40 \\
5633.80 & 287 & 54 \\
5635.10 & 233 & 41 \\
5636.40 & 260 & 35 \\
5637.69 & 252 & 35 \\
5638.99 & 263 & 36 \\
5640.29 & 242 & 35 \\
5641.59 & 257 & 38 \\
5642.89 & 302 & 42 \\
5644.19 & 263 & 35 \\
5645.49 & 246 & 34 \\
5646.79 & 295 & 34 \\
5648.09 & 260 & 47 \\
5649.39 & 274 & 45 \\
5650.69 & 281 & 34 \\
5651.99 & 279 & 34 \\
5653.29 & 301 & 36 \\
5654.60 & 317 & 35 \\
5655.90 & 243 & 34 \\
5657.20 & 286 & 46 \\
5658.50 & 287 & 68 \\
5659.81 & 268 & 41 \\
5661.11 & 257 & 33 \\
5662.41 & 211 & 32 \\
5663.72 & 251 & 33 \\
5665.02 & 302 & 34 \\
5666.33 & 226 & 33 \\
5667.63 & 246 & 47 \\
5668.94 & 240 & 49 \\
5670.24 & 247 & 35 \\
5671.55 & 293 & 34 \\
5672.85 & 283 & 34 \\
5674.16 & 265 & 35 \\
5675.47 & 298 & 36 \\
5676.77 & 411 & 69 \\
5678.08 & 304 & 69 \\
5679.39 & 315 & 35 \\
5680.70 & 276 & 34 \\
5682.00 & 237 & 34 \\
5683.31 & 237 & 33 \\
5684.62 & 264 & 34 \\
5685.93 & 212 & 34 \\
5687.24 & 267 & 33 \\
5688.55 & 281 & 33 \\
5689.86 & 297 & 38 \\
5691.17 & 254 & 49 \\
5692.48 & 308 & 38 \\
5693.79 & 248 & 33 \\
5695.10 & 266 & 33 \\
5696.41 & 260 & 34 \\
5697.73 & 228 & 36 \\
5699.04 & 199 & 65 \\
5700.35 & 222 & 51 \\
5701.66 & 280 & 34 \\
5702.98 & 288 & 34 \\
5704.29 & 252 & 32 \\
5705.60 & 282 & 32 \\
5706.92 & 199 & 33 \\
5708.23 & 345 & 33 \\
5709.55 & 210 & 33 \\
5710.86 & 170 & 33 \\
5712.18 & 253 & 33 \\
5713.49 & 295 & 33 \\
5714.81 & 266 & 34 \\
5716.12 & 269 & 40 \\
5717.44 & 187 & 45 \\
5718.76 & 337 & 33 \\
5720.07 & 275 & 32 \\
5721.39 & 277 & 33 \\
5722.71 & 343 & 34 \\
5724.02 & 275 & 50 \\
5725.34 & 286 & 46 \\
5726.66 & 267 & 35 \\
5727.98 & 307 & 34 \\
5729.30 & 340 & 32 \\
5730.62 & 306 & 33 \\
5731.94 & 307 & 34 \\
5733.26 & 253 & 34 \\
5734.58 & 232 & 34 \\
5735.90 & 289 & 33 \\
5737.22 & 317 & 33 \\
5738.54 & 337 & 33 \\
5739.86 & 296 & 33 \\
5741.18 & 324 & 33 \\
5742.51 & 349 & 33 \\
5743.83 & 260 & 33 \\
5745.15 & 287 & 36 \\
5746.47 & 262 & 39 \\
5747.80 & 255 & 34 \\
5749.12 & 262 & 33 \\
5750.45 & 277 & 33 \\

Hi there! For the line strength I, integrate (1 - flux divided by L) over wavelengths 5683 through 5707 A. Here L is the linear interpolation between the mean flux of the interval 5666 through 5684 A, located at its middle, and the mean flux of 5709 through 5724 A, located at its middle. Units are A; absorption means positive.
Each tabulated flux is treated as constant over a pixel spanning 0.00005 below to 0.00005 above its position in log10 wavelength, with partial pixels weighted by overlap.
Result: 1.26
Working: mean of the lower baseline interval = 278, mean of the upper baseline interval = 263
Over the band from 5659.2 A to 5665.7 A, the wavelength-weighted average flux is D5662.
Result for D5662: 258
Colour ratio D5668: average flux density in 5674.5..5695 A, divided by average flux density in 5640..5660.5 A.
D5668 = 1.02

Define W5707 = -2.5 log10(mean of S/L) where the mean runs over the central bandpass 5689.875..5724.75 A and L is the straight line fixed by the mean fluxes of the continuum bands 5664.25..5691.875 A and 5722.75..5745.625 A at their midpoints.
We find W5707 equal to 0.097 mag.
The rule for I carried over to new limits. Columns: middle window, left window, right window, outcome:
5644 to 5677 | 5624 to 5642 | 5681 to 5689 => -2.7 A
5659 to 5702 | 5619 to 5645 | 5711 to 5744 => 1.4 A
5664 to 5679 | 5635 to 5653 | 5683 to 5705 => -1.2 A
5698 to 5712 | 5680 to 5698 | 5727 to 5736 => 1.4 A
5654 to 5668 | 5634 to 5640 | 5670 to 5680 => 1.1 A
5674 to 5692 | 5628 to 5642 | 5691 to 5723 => -1.5 A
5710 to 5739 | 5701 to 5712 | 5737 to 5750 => -0.8 A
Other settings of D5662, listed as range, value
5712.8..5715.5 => 281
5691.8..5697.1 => 270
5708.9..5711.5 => 190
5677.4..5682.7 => 283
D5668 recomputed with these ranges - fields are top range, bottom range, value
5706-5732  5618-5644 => 1.05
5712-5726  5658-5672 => 1.09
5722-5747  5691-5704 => 1.16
